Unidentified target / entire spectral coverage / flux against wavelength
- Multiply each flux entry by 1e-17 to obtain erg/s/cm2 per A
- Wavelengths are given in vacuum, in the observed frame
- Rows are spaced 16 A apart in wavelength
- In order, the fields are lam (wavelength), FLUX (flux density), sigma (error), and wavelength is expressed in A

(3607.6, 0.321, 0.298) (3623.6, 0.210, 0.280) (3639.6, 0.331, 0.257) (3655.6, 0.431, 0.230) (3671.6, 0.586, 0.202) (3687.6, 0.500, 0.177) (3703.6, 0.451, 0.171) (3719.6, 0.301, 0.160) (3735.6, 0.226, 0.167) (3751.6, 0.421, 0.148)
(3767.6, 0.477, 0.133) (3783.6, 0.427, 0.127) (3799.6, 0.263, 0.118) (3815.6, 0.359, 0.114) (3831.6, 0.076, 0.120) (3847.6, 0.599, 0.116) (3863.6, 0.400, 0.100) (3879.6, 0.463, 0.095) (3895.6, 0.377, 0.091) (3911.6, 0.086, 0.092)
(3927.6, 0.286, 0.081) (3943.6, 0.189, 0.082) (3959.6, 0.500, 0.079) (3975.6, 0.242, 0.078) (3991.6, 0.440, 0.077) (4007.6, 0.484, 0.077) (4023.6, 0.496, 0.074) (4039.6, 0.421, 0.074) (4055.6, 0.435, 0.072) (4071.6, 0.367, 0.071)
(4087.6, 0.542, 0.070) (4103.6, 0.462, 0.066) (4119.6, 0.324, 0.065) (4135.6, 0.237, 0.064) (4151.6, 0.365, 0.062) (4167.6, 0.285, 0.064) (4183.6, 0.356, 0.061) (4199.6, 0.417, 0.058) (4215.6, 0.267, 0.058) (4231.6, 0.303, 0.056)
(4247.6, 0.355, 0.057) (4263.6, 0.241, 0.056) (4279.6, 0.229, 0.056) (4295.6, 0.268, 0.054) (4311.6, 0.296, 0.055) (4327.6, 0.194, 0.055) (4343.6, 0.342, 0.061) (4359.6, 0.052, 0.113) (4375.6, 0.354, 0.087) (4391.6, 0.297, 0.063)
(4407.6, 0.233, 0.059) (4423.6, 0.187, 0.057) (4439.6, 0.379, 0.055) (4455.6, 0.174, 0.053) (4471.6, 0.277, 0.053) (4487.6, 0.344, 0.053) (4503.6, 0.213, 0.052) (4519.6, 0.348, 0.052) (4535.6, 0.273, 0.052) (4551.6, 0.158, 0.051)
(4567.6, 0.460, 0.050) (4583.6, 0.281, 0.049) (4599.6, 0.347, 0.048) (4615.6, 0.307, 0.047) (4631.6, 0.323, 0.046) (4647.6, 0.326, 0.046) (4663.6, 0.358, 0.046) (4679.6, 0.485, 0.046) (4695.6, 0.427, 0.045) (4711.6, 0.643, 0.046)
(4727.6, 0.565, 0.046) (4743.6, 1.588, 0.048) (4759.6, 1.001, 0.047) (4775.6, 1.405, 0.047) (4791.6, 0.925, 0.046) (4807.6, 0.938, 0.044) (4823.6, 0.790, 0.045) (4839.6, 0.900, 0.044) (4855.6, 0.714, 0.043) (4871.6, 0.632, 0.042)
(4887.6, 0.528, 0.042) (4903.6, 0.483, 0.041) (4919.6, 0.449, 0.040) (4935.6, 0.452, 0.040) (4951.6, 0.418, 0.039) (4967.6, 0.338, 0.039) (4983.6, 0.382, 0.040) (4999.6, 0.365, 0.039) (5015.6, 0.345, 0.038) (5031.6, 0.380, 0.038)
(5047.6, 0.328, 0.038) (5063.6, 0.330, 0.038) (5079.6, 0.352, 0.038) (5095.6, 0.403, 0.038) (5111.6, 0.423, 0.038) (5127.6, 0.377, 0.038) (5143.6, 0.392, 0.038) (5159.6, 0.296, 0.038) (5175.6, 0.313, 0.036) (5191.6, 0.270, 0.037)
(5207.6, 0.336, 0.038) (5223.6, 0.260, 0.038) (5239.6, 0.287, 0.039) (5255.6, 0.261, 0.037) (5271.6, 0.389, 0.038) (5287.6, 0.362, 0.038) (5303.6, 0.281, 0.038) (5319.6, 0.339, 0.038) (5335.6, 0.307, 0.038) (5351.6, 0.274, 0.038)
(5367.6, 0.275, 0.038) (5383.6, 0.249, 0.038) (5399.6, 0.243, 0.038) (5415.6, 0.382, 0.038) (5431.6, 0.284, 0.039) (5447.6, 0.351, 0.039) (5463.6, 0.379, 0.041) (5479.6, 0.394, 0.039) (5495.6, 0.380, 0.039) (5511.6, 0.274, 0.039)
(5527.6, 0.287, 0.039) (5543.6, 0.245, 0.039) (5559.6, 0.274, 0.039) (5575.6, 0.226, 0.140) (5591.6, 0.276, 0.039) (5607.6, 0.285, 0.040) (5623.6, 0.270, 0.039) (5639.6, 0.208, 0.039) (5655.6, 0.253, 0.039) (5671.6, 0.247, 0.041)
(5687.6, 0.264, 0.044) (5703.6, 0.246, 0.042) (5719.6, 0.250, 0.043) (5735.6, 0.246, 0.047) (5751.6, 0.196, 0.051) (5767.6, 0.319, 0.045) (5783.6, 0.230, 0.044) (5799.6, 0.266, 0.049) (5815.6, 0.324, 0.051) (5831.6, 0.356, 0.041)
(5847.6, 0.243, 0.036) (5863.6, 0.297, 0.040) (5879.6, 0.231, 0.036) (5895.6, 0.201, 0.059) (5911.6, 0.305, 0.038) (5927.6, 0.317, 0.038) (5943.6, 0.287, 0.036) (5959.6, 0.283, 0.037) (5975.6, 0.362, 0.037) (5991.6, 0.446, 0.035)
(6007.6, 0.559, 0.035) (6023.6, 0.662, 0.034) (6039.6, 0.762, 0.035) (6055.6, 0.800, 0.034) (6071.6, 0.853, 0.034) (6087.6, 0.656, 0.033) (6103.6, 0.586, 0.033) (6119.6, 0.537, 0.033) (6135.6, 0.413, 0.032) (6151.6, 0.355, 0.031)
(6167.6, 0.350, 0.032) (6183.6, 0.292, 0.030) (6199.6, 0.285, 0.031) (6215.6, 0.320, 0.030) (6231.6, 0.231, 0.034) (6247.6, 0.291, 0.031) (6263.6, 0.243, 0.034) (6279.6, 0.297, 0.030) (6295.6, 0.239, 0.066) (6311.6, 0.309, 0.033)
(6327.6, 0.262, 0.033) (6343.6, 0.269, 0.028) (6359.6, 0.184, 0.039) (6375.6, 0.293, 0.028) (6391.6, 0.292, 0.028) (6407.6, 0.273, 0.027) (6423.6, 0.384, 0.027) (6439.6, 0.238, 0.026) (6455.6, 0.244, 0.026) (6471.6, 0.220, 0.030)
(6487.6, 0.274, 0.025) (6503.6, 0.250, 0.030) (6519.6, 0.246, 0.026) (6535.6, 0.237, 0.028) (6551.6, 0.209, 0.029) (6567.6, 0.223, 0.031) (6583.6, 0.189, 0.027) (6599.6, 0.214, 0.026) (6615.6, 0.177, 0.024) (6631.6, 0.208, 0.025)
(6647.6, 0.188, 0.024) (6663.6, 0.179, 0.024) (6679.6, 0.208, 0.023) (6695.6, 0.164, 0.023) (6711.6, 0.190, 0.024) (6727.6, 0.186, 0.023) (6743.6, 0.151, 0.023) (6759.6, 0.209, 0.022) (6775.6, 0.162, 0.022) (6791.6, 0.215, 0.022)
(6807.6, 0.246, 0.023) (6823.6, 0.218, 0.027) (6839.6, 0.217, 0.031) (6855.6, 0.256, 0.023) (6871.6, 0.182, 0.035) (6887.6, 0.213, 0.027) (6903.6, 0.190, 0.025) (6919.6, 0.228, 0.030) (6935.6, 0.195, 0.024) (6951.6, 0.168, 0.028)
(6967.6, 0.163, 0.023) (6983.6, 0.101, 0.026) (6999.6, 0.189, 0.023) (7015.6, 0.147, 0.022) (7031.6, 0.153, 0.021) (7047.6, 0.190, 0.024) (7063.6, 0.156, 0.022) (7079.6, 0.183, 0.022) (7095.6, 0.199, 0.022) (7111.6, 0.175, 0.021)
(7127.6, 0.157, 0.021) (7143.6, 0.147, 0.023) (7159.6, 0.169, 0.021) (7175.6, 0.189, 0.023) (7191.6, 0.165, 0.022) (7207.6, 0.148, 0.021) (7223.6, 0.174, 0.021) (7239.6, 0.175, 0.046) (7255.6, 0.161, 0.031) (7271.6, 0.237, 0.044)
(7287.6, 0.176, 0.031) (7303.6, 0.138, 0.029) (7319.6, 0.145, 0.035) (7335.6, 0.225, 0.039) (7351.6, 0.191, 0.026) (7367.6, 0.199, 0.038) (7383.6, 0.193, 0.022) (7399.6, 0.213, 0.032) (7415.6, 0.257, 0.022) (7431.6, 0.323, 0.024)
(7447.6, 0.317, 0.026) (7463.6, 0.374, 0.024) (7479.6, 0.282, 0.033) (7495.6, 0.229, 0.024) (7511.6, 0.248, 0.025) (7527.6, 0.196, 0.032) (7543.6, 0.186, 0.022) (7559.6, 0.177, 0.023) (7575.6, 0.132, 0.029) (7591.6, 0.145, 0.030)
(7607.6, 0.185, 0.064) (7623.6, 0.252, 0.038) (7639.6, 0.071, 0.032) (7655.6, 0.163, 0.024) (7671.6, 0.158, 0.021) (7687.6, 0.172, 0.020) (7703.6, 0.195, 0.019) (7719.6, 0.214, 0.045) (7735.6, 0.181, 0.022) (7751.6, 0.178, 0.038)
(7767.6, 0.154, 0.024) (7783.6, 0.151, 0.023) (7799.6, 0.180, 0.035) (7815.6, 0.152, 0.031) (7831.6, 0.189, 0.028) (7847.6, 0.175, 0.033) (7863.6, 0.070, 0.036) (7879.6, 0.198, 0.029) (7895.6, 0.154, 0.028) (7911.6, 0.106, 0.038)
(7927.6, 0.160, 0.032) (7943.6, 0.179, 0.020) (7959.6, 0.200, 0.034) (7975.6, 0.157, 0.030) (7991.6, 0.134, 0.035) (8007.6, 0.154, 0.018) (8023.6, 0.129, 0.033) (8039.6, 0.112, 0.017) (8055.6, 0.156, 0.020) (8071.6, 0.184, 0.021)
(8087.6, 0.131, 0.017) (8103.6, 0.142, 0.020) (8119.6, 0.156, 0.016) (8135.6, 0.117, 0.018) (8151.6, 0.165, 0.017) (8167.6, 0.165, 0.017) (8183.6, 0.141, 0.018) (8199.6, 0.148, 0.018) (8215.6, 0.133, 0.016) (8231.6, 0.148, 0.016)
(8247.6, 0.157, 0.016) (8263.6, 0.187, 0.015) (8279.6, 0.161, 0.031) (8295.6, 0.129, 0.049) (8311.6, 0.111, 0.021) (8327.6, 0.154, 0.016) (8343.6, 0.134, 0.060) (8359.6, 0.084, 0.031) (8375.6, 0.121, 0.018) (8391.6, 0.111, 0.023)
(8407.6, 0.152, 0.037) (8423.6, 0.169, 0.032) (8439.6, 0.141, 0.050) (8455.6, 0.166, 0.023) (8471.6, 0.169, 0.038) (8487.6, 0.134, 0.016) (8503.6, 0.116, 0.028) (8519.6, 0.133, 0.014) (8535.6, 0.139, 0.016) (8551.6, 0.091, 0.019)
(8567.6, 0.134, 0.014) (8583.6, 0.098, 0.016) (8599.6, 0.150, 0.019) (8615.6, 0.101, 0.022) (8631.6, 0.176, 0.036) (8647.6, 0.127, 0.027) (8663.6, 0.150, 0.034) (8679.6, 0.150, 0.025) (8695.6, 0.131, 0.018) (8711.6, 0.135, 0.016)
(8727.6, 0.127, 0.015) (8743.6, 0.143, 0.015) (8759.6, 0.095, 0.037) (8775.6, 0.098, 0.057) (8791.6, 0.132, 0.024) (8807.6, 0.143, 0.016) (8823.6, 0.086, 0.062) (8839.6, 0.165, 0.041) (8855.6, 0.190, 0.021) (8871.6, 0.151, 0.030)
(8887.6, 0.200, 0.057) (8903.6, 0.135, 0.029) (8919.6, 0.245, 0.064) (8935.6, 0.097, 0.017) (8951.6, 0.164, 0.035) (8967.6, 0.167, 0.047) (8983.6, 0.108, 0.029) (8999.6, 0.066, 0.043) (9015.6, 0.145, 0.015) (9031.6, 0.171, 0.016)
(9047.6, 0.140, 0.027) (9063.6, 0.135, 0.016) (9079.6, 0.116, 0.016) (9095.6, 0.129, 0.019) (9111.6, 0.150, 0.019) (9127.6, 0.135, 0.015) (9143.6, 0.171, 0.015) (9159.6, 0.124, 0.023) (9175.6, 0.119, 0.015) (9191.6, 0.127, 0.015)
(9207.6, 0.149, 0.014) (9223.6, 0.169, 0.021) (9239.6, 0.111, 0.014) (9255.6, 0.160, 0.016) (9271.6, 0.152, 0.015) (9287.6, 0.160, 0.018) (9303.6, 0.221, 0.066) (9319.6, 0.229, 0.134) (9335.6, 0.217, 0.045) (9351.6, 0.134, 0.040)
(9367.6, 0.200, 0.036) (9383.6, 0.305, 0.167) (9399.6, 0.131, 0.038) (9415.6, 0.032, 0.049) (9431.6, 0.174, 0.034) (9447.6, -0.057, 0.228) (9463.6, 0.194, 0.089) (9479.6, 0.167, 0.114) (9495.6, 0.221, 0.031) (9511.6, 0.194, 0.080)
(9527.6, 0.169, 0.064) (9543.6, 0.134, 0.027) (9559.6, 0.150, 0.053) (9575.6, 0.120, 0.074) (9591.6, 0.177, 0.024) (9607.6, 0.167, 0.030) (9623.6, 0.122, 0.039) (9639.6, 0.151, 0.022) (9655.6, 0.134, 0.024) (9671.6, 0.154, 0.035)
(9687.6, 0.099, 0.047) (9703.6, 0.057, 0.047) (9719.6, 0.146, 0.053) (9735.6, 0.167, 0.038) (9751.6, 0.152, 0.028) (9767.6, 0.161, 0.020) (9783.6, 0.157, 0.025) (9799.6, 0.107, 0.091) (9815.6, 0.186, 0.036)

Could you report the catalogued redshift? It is 2.92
